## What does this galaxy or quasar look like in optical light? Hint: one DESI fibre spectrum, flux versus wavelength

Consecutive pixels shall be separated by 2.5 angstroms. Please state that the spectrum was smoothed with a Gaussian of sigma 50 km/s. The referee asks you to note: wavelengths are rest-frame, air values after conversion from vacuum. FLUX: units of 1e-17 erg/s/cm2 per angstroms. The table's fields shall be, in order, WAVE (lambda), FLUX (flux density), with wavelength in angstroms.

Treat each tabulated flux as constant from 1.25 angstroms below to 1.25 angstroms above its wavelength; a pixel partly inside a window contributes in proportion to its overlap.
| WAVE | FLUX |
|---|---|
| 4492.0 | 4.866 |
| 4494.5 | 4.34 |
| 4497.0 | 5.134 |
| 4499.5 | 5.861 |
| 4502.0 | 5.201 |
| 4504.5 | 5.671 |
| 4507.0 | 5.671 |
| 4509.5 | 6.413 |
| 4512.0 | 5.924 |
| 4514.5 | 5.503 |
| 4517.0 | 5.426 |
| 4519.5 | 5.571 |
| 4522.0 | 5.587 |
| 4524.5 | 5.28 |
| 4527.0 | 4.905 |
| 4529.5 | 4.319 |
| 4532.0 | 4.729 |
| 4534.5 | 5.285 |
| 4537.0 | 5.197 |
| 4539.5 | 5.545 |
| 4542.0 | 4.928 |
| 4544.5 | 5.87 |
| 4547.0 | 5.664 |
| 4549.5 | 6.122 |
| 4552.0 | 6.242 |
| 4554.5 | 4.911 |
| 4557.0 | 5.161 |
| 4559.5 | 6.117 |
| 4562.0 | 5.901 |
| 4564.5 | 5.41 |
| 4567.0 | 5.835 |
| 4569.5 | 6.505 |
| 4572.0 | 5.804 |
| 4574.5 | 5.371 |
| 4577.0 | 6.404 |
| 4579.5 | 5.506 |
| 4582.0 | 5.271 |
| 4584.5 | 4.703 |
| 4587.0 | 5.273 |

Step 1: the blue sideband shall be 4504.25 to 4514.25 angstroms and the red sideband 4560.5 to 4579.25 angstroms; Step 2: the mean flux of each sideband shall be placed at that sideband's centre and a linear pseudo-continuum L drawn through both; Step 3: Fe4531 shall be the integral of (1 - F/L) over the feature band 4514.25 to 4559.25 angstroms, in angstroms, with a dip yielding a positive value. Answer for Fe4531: 4.0 angstroms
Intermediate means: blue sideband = 5.9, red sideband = 5.87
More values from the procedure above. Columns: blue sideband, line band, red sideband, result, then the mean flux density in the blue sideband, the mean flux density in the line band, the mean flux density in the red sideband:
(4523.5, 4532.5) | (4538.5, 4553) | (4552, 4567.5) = -1.30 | 4.8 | 5.72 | 5.6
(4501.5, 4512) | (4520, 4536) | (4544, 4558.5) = 1.92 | 5.8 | 5.05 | 5.66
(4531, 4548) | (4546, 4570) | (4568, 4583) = -0.81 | 5.32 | 5.77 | 5.82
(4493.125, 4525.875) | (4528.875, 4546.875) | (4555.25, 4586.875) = 1.23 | 5.5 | 5.19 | 5.64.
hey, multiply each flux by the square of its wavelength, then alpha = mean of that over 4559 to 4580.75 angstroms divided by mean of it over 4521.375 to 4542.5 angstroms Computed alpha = 1.17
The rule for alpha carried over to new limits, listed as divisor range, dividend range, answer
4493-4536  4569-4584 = 1.10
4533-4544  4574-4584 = 1.08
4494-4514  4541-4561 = 1.03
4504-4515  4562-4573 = 1.03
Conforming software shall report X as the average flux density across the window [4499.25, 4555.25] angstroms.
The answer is 5.47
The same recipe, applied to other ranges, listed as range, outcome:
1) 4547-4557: 5.67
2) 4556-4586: 5.67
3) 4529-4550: 5.3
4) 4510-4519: 5.68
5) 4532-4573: 5.63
